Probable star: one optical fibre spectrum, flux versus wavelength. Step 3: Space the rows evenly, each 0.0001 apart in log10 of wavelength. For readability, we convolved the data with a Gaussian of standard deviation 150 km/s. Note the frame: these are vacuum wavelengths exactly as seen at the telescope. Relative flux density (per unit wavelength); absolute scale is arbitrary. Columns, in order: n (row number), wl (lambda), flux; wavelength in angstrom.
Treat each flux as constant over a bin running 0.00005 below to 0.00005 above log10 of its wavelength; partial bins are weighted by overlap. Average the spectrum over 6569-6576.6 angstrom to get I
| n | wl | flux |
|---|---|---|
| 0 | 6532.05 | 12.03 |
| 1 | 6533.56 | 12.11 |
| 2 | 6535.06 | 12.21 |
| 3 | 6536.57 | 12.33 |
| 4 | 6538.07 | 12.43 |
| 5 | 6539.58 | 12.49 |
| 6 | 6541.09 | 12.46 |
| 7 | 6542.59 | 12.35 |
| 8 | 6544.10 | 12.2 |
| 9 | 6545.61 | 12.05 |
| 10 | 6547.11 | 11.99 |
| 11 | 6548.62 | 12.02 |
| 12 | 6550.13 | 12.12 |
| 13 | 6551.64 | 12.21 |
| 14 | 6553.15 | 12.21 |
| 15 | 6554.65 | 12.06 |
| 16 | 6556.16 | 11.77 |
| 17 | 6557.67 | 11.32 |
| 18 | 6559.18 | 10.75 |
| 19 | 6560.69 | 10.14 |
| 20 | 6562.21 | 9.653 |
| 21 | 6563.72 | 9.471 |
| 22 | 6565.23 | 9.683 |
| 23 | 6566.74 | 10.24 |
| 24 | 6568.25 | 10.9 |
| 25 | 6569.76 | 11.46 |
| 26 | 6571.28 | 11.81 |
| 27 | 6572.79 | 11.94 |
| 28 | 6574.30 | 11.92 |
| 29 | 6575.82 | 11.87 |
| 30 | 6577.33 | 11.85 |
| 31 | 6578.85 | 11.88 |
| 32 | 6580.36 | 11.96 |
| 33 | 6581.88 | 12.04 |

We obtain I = 11.8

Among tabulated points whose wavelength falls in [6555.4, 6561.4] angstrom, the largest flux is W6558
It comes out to 11.77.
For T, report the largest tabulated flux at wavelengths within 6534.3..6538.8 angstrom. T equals 12.43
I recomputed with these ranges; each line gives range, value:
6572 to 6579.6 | 11.9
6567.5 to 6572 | 11.4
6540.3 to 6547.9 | 12.2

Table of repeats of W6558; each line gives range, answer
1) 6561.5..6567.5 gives 10.24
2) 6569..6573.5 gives 11.94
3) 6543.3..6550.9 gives 12.2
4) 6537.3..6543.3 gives 12.49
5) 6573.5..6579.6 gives 11.92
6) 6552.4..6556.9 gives 12.21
